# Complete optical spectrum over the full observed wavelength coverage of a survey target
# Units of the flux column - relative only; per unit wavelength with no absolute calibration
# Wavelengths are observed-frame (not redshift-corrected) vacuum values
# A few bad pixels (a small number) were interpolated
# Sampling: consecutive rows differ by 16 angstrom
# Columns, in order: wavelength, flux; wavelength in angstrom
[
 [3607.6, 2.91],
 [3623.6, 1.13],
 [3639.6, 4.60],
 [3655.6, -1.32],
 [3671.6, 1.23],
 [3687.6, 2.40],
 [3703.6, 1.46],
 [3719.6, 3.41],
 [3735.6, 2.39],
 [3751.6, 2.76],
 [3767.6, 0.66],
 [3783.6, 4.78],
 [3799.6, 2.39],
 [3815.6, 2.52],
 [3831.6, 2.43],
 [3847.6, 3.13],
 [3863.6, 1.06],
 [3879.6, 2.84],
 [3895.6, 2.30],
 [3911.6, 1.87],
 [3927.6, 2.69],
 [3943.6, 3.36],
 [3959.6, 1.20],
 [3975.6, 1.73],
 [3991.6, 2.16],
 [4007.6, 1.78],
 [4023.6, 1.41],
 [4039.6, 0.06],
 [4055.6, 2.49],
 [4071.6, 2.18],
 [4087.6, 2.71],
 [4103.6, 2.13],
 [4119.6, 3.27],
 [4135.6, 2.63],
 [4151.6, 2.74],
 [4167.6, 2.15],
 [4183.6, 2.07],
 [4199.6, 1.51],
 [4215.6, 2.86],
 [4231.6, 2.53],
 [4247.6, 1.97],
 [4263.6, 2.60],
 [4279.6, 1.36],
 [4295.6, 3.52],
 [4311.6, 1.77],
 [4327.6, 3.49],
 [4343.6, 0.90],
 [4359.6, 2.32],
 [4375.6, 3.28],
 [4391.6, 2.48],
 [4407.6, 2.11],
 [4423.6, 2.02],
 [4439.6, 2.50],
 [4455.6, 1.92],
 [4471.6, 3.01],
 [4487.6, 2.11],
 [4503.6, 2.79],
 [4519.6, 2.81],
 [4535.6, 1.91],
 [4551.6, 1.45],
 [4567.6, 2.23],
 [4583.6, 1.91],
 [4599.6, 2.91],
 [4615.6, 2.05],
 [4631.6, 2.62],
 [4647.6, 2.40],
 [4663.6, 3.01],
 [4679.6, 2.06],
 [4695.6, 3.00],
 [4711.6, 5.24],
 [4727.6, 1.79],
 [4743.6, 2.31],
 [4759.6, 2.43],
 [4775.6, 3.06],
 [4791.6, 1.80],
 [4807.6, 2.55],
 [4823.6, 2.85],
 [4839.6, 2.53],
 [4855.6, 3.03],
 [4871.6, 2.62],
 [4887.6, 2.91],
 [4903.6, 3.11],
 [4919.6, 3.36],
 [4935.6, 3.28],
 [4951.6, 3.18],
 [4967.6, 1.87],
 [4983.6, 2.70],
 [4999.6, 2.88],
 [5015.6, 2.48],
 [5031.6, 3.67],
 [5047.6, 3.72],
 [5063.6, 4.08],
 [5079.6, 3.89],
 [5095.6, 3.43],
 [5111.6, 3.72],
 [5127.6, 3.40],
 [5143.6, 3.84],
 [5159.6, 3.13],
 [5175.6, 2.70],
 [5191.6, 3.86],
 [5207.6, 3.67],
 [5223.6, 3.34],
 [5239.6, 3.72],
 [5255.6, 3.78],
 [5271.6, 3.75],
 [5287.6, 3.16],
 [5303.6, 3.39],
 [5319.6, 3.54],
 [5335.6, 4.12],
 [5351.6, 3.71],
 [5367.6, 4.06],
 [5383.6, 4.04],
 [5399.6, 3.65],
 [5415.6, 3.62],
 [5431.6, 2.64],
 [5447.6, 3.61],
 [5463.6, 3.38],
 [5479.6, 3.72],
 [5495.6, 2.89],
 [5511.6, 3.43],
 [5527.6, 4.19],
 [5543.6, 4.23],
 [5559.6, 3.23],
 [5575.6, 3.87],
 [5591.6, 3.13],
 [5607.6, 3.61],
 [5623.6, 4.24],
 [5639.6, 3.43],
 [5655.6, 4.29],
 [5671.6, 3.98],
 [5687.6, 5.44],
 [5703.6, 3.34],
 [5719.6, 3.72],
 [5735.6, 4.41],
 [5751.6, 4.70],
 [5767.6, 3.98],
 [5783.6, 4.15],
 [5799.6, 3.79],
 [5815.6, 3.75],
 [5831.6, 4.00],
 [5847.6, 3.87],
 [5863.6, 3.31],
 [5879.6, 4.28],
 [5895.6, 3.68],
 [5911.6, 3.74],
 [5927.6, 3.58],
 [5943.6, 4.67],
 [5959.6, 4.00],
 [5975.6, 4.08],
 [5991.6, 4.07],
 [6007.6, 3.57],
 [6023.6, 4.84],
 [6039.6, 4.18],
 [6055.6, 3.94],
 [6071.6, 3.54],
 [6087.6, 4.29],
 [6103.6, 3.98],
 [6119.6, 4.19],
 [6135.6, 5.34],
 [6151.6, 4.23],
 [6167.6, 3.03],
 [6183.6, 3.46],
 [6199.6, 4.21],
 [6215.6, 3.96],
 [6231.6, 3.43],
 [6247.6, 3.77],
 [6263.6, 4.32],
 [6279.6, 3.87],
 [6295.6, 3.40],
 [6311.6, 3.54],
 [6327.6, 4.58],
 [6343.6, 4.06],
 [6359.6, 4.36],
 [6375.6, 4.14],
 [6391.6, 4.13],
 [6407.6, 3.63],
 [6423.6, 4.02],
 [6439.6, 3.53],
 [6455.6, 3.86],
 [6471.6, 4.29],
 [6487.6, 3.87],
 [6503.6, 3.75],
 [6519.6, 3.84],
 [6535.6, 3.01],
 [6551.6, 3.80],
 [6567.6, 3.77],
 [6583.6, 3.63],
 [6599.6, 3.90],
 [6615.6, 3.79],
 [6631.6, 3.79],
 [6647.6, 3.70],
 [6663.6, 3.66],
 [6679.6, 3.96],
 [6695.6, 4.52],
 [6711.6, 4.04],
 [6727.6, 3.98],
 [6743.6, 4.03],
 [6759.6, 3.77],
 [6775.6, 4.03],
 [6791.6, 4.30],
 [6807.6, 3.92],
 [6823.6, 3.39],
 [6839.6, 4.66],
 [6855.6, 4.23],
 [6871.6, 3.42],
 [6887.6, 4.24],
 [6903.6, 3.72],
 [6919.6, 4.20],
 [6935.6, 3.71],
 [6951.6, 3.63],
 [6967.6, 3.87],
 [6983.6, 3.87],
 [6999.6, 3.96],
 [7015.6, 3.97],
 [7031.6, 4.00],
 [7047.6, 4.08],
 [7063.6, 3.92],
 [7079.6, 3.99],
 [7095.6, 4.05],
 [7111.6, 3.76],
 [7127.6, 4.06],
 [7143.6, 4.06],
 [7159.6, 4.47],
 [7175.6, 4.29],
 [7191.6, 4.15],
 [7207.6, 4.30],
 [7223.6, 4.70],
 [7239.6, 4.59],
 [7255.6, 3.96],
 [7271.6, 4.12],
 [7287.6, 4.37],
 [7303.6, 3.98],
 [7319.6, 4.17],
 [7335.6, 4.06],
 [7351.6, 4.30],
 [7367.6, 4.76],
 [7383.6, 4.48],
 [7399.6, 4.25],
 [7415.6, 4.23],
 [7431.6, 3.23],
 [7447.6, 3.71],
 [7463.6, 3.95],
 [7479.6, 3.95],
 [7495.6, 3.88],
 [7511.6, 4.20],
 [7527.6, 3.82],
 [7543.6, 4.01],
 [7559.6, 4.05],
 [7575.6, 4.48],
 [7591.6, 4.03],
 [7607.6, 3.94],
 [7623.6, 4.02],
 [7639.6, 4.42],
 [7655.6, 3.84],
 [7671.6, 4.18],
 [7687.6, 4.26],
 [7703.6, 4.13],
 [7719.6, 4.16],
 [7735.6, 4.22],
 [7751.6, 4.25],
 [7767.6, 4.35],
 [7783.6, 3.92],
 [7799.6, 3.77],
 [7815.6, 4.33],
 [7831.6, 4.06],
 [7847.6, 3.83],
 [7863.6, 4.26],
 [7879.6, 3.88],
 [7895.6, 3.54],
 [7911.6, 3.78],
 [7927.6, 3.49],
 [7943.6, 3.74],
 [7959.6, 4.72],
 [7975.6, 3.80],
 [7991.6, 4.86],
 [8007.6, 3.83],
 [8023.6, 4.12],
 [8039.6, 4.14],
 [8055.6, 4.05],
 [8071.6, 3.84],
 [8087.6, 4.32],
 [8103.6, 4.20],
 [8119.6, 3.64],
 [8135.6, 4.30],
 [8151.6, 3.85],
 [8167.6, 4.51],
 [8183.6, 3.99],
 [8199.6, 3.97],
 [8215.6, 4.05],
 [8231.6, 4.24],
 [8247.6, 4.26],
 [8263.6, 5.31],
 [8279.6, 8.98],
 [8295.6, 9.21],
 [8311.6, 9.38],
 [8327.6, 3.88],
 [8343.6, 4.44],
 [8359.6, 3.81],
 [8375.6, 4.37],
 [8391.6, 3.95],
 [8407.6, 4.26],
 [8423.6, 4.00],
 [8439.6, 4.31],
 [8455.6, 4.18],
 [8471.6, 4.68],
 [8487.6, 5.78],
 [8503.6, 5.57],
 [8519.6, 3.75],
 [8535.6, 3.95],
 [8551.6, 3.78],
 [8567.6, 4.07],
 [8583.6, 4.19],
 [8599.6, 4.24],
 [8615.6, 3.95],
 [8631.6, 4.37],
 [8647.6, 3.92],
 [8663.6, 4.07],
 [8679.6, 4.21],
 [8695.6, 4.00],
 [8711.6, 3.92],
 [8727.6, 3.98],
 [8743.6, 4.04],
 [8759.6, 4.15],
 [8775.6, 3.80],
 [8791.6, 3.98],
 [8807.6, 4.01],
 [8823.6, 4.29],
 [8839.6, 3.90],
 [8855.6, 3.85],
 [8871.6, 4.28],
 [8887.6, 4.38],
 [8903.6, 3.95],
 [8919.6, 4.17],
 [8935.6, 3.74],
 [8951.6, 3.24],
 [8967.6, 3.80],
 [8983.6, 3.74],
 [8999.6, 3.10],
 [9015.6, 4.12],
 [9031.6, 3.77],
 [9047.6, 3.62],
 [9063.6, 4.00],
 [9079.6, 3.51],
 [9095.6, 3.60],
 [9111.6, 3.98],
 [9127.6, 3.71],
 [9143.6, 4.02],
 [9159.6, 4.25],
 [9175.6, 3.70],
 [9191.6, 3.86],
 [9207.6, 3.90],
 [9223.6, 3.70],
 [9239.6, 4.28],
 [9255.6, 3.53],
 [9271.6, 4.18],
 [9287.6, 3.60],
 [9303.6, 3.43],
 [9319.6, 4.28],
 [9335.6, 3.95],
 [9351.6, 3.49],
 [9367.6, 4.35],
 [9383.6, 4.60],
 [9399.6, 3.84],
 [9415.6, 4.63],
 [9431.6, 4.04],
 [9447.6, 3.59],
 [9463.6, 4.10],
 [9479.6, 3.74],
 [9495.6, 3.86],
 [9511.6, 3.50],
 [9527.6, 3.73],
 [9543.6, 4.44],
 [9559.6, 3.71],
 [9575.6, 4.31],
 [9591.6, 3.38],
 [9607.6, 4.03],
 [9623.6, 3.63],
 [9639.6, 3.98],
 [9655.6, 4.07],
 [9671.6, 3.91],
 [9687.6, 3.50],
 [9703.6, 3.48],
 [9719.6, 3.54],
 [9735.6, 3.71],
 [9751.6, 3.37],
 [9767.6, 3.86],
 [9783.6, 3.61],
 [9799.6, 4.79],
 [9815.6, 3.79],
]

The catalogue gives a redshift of 0.262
